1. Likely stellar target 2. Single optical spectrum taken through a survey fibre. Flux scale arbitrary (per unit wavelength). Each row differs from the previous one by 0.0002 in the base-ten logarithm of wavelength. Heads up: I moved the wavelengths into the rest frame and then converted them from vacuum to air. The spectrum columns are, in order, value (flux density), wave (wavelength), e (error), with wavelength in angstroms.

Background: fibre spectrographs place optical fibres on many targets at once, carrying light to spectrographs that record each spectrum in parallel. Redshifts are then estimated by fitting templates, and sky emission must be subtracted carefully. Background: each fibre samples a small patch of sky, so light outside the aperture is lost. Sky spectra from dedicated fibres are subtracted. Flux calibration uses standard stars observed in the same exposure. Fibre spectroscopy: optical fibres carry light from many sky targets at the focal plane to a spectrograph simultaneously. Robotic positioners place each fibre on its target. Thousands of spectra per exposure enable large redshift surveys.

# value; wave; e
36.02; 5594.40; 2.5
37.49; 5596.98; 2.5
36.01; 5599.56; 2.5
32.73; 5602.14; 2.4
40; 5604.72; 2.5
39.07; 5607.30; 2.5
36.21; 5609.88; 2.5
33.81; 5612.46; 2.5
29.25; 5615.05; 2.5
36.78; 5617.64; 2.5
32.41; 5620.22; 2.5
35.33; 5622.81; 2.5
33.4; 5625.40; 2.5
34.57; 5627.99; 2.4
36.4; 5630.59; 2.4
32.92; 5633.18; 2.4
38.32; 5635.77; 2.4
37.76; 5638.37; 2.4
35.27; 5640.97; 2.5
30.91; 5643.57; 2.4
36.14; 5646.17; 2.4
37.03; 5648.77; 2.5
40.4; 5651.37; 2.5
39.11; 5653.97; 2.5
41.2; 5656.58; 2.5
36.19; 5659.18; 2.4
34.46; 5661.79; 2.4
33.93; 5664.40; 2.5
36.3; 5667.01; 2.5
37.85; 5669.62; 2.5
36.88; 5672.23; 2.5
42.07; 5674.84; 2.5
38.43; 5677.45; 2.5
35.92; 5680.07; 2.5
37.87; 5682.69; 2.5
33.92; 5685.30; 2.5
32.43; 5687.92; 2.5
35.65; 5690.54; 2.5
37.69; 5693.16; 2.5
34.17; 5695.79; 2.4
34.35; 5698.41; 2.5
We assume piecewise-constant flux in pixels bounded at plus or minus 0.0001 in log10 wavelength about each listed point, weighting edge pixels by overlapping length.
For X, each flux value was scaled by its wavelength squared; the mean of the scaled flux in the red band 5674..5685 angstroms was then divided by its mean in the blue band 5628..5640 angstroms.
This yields 1.07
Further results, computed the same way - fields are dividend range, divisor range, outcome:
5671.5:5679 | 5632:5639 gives 1.10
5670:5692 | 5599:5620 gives 1.07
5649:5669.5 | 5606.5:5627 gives 1.10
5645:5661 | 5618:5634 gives 1.12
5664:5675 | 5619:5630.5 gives 1.11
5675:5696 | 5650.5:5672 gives 0.98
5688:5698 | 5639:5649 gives 1.03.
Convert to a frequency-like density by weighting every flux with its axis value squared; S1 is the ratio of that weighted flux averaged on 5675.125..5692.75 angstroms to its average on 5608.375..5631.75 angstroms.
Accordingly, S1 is 1.08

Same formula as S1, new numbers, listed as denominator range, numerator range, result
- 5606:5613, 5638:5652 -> 0.99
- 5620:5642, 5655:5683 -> 1.07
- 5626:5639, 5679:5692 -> 1.00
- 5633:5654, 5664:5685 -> 1.04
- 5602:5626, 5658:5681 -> 1.07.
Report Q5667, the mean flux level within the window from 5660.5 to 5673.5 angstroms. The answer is 35.9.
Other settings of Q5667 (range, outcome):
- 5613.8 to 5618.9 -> 33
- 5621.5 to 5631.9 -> 34.9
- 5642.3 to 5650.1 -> 34.7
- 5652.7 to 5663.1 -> 37.7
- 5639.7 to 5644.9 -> 33.1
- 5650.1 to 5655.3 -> 39.7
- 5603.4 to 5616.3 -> 35.7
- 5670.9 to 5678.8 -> 39.1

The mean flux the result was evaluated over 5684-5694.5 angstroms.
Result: 34.9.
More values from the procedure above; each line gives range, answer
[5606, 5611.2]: 37.7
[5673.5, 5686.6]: 37.7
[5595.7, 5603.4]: 35.4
